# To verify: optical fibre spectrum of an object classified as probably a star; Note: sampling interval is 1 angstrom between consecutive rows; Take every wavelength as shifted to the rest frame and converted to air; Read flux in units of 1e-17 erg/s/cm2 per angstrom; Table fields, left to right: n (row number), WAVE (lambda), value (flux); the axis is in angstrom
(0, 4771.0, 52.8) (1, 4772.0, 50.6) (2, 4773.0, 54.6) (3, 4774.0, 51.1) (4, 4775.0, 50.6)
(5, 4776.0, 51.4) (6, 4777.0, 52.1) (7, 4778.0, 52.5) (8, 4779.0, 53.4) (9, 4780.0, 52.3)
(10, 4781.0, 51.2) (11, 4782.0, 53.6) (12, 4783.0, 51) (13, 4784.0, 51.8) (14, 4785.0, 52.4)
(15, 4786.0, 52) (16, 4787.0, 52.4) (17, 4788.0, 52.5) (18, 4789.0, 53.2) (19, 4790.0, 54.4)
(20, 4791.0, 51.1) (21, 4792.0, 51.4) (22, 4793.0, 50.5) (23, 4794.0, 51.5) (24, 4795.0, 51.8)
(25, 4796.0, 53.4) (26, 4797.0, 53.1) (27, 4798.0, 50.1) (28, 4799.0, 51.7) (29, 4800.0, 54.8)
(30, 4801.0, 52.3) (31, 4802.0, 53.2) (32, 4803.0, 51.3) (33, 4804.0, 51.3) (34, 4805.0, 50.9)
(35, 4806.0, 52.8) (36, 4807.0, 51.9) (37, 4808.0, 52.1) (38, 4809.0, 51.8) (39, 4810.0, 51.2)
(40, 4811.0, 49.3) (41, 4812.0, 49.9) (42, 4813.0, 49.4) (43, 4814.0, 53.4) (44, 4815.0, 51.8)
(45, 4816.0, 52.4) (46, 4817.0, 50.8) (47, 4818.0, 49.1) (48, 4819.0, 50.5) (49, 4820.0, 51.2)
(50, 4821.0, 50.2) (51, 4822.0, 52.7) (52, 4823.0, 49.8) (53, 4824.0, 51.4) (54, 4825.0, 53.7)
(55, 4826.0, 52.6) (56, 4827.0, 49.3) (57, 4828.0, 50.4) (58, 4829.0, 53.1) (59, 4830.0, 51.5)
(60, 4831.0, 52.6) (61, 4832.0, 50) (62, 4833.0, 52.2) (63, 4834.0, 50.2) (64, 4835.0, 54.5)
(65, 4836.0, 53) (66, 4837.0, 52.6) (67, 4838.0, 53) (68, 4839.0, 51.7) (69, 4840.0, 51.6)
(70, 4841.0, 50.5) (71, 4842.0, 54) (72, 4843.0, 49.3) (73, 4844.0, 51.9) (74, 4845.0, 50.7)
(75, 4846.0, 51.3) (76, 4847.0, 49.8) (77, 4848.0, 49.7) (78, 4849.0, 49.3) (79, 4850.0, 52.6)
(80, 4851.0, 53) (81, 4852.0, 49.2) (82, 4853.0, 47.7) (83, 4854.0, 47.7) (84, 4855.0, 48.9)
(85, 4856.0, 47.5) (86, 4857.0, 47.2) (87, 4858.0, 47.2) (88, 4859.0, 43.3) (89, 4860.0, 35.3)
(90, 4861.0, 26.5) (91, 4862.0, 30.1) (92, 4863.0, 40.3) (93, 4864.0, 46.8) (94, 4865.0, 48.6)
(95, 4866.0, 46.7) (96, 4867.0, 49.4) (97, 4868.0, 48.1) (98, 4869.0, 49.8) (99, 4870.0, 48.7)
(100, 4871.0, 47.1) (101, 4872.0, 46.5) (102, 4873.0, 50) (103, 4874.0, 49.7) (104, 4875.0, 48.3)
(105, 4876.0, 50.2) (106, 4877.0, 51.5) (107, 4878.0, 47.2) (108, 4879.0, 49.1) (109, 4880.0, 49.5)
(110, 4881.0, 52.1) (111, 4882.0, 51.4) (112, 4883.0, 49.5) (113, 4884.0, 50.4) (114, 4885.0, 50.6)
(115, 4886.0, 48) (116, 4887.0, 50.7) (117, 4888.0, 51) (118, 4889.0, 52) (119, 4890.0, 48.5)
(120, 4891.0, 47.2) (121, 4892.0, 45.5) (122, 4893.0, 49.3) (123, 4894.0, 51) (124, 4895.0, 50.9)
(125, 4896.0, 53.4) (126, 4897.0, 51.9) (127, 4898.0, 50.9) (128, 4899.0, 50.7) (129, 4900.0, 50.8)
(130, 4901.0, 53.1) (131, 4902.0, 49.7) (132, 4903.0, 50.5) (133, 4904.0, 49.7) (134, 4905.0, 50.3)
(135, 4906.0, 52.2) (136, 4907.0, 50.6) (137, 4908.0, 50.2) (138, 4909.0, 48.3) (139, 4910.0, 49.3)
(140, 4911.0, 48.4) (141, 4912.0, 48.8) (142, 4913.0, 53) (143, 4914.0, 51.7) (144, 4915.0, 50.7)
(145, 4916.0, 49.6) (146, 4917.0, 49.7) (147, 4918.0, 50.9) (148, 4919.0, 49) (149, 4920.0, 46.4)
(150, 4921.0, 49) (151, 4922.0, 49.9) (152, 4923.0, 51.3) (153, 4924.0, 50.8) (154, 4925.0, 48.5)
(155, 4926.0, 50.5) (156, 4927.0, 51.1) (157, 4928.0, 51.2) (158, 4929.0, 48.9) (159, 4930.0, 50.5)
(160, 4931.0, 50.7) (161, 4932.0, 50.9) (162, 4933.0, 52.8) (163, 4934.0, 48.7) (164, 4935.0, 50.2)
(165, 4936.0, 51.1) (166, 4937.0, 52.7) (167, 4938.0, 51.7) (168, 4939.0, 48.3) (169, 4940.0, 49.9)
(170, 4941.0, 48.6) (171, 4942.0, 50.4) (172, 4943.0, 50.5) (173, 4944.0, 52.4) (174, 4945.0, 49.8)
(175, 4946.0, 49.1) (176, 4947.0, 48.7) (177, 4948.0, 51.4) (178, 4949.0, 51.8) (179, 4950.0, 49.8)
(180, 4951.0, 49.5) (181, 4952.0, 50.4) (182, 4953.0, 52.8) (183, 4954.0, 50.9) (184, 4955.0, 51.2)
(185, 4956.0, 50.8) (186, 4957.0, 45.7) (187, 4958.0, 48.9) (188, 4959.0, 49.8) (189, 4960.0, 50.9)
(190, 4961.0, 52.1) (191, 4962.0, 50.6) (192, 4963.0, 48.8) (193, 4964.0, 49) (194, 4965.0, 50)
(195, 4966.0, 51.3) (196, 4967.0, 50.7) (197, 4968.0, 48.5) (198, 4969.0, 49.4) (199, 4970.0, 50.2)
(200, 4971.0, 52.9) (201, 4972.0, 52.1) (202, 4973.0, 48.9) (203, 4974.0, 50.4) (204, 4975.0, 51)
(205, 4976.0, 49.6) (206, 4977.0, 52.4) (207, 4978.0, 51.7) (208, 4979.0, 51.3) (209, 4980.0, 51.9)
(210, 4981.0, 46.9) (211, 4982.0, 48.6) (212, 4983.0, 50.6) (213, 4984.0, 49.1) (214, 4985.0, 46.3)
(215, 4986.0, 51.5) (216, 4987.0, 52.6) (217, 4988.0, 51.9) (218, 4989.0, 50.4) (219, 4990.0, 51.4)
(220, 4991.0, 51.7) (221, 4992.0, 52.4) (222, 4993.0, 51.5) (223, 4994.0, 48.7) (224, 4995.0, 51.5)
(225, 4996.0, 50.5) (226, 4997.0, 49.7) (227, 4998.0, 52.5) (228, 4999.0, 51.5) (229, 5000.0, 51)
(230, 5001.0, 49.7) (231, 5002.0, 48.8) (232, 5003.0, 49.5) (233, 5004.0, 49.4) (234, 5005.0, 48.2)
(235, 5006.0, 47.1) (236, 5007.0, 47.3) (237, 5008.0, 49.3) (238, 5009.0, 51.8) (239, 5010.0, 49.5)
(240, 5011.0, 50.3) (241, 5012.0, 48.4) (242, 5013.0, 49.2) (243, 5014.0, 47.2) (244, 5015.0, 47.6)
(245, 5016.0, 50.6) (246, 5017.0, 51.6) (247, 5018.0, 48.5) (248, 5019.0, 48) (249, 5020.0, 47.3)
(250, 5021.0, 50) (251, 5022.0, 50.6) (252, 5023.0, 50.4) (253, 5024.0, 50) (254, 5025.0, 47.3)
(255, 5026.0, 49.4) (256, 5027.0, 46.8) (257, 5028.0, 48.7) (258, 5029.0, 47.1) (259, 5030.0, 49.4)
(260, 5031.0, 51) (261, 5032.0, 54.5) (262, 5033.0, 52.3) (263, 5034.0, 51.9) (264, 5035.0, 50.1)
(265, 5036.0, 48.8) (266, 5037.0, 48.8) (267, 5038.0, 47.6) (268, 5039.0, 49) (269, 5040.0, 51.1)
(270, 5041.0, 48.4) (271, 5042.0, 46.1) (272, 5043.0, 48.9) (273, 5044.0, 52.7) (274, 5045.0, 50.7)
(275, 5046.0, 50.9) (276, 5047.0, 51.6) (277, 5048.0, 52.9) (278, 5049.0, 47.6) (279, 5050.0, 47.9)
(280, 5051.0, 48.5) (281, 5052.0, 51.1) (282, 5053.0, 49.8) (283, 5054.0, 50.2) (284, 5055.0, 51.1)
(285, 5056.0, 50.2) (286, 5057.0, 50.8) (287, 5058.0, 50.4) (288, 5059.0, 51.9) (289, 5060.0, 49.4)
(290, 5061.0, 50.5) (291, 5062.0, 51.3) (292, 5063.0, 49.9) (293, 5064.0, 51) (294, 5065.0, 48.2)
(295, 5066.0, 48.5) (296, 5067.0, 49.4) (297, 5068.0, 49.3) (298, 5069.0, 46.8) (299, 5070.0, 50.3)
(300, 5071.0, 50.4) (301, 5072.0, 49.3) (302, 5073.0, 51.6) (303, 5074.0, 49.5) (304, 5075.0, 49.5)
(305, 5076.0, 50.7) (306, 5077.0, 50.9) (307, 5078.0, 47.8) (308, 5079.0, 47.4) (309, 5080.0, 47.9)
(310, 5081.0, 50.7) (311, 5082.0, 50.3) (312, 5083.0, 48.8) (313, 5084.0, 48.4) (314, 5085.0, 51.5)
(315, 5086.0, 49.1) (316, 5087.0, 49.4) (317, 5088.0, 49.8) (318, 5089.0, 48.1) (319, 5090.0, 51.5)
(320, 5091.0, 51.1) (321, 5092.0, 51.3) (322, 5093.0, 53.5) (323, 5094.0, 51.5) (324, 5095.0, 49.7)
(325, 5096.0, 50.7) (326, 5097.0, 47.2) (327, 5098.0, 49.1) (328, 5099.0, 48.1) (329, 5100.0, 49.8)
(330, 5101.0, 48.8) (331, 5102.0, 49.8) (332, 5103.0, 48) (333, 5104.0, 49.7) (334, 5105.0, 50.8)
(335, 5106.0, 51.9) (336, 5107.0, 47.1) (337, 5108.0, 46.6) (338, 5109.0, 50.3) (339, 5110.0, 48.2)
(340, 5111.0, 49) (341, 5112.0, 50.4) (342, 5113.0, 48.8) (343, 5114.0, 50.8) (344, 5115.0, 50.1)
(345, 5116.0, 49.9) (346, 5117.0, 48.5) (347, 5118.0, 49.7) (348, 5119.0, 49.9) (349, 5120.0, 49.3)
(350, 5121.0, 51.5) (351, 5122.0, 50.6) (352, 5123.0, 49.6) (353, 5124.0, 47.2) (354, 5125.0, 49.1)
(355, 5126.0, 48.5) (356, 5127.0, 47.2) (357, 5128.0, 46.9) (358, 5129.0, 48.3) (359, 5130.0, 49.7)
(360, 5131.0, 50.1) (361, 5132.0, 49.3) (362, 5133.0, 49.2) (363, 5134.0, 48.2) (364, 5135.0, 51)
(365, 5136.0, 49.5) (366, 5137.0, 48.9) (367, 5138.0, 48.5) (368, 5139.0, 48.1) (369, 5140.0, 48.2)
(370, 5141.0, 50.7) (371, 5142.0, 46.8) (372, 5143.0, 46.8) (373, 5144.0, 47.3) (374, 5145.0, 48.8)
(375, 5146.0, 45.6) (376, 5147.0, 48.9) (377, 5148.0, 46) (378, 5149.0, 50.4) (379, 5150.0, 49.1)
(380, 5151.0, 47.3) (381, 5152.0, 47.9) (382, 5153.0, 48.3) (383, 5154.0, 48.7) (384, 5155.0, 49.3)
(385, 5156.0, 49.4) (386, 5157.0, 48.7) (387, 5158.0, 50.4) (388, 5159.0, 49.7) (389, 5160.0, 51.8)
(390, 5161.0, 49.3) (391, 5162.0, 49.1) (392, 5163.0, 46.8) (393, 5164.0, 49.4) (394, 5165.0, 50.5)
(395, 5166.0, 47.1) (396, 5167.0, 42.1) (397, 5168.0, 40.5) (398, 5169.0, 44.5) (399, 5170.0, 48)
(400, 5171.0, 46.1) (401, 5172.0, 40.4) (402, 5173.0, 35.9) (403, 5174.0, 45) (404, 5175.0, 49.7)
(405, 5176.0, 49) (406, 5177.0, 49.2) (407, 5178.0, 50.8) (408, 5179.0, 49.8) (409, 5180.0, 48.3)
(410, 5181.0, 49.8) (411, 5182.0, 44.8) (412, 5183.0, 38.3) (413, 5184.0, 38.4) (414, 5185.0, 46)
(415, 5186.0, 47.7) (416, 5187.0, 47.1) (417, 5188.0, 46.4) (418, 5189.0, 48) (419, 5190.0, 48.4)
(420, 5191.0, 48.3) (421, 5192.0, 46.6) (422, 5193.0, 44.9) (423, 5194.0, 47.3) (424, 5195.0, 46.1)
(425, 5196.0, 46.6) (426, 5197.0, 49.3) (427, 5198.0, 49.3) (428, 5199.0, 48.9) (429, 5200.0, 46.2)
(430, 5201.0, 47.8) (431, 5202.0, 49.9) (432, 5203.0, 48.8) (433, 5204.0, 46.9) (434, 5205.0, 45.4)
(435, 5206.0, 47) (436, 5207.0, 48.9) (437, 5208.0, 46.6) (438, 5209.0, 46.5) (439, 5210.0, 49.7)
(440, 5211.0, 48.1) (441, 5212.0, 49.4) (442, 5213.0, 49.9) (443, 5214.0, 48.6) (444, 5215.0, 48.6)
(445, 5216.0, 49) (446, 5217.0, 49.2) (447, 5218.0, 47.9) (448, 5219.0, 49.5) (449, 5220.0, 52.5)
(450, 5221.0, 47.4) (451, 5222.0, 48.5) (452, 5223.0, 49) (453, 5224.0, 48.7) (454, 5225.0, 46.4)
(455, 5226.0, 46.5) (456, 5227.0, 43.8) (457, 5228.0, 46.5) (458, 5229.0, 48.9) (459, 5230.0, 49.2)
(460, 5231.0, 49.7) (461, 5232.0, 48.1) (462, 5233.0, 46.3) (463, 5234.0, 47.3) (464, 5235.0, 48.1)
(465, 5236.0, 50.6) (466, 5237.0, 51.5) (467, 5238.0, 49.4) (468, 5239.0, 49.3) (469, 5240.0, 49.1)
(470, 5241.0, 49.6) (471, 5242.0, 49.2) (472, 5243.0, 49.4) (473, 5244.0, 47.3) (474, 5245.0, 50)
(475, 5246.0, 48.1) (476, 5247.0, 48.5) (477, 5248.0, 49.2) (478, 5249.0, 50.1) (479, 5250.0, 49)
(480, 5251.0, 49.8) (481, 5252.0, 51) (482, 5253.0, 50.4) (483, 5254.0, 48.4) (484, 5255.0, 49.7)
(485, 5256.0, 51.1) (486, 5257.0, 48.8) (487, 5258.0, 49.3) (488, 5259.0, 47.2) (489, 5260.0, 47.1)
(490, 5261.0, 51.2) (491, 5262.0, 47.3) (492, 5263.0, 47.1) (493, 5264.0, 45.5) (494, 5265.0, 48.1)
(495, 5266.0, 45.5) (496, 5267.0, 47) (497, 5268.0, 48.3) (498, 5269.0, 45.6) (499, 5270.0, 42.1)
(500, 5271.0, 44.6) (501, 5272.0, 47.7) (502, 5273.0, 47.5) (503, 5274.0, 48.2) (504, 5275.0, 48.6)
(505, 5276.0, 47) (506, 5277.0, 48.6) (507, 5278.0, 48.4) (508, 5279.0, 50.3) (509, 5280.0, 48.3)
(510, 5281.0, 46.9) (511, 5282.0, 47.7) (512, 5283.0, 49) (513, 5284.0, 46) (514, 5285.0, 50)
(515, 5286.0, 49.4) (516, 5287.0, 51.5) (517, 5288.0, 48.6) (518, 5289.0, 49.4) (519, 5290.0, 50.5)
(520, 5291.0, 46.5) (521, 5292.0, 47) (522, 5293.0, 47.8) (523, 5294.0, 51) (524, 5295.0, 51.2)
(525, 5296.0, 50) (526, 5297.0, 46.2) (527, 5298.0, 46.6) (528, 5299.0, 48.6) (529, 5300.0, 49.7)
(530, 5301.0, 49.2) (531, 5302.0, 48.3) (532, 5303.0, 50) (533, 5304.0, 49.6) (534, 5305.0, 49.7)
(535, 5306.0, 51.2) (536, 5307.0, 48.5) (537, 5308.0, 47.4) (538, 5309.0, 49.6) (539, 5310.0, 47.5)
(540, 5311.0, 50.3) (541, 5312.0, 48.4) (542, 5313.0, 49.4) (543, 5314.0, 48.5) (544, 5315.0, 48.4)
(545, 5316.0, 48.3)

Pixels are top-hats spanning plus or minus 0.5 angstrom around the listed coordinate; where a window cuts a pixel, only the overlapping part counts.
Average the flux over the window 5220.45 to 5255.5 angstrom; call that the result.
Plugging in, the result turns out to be 48.7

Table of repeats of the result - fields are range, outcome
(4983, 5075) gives 49.8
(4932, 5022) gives 50.1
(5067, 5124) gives 49.6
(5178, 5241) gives 47.8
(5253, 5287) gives 47.9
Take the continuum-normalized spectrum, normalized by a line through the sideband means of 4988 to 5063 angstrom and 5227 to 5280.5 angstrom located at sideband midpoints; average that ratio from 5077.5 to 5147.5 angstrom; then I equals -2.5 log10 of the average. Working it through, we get 0.00 mag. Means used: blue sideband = 49.9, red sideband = 48.3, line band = 49.2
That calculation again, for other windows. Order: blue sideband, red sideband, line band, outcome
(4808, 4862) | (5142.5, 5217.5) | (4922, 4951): -0.03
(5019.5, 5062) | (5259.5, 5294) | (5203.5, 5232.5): 0.00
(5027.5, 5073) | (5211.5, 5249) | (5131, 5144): 0.01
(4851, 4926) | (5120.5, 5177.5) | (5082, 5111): -0.03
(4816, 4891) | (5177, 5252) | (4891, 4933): -0.03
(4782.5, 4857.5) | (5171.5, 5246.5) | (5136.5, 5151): 0.00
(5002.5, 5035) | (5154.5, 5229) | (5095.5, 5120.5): -0.02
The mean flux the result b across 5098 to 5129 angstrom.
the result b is 49.2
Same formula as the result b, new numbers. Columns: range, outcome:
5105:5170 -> 48.6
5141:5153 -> 47.9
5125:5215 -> 47.6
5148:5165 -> 49.1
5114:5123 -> 50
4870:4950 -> 50.1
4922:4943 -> 50.4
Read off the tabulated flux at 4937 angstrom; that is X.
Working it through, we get 52.7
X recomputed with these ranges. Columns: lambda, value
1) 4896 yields 53.4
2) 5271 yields 44.6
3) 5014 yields 47.2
